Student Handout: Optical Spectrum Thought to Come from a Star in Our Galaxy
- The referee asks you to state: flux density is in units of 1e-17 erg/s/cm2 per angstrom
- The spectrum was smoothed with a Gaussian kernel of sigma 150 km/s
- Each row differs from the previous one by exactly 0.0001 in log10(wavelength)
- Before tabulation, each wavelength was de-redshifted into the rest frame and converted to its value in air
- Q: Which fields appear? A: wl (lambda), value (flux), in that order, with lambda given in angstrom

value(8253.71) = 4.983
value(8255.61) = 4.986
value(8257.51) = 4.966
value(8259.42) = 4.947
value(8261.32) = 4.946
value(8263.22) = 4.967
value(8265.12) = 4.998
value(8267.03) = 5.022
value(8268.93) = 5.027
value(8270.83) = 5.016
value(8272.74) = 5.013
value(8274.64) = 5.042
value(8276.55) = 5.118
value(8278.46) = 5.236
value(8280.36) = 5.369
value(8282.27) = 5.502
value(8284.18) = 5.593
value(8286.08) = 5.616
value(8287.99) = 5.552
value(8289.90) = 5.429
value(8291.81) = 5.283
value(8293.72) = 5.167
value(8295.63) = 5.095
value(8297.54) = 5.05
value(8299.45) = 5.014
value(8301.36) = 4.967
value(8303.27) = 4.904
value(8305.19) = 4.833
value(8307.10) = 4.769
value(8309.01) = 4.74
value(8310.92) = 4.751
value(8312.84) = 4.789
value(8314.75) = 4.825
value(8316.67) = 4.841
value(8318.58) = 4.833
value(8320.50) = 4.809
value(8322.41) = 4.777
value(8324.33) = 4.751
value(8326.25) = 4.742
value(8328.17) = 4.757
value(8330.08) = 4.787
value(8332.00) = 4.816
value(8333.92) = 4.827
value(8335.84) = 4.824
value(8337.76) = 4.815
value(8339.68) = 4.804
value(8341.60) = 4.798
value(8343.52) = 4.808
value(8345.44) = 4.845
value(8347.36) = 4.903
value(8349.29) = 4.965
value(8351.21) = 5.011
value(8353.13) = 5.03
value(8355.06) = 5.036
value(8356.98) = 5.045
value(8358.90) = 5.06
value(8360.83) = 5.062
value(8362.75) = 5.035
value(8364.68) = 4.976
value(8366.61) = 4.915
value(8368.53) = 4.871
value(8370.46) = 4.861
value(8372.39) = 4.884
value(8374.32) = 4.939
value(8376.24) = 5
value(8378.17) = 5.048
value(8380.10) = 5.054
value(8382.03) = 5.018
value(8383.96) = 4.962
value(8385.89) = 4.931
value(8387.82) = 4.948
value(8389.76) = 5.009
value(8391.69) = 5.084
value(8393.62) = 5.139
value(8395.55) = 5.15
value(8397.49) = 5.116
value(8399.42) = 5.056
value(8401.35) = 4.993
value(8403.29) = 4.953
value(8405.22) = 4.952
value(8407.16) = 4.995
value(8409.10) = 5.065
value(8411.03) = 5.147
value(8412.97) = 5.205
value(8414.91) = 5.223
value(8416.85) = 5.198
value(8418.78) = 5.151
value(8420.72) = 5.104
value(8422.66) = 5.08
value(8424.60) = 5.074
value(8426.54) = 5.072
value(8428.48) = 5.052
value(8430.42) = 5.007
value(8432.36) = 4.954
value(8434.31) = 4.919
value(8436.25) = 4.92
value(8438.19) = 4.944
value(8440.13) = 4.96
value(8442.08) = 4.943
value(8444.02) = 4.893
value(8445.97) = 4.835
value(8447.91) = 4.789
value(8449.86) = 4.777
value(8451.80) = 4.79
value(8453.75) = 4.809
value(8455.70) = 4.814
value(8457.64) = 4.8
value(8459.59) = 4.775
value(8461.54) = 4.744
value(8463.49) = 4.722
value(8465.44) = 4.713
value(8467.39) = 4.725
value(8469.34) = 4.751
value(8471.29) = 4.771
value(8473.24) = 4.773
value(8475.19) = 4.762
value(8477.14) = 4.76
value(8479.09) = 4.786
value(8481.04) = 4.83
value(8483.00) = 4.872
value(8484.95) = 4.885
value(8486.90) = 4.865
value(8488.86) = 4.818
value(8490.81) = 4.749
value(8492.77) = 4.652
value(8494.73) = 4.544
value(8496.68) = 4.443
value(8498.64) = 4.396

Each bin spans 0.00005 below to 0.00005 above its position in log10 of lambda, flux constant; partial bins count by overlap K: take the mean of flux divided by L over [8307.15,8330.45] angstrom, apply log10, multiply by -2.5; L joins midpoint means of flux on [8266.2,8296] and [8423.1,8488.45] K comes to 0.08 mag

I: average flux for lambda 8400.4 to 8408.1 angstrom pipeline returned 4.97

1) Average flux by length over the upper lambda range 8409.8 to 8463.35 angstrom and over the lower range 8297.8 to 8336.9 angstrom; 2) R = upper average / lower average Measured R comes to 1.0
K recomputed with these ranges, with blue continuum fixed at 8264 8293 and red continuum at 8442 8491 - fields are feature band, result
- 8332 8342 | 0.06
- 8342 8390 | 0.02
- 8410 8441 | -0.04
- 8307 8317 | 0.08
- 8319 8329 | 0.08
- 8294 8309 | 0.05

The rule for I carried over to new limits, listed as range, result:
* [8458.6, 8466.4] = 4.73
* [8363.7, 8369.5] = 4.92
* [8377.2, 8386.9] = 5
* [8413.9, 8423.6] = 5.15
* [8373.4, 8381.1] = 5.01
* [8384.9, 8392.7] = 4.99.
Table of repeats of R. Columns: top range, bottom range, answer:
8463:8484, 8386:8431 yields 0.94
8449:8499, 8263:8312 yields 0.93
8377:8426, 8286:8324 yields 1.02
